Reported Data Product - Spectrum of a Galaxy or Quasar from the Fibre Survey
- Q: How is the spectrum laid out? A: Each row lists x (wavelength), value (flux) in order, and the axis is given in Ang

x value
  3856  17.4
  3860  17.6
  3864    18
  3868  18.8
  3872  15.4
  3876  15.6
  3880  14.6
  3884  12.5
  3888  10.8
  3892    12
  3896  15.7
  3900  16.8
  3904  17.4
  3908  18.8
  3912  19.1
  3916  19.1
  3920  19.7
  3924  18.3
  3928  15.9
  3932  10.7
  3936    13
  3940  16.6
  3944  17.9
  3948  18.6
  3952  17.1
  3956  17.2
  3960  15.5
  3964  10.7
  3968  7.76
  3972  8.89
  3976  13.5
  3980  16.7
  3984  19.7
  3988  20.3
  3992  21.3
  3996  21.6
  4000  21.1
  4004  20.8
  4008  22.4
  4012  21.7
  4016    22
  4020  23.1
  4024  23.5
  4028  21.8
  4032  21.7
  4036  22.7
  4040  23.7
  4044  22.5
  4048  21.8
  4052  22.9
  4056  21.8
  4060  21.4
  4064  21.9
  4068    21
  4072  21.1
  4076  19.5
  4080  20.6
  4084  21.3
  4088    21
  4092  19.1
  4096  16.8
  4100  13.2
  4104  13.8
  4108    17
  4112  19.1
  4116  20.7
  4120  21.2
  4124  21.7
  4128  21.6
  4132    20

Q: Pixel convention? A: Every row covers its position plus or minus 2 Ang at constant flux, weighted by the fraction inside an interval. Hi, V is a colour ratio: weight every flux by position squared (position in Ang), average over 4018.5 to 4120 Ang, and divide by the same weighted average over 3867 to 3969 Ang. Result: 1.41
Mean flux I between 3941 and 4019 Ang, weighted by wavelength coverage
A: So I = 17.7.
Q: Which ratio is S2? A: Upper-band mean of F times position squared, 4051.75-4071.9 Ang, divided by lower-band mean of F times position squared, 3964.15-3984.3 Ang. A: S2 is 1.8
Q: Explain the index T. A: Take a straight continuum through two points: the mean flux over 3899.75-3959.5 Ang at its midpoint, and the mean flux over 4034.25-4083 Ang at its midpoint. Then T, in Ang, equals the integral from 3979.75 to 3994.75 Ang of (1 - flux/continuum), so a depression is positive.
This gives -0.6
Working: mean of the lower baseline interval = 17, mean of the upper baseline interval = 21.7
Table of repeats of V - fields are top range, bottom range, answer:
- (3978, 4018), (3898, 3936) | 1.27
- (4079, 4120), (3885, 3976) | 1.31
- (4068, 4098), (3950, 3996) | 1.35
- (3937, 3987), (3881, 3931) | 0.96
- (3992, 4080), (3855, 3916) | 1.46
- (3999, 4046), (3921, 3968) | 1.51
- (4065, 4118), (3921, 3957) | 1.25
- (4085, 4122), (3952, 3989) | 1.34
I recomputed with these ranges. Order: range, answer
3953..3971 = 12.8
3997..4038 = 22.1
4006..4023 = 22.4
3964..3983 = 12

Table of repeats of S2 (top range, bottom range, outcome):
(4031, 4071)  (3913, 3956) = 1.40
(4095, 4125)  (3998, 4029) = 0.85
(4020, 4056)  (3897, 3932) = 1.36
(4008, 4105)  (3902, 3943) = 1.33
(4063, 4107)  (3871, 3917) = 1.33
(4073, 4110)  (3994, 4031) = 0.86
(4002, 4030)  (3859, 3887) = 1.51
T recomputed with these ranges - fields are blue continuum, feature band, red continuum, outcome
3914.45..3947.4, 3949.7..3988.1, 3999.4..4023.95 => 9.2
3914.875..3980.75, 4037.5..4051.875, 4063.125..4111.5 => -4.1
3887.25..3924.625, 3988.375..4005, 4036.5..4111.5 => -2.3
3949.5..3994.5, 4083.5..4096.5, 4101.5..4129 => -0.9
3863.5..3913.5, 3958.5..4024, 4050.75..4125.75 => -1.0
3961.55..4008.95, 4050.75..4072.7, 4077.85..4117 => -4.8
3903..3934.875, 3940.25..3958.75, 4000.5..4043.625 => 1.2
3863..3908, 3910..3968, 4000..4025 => 6.3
